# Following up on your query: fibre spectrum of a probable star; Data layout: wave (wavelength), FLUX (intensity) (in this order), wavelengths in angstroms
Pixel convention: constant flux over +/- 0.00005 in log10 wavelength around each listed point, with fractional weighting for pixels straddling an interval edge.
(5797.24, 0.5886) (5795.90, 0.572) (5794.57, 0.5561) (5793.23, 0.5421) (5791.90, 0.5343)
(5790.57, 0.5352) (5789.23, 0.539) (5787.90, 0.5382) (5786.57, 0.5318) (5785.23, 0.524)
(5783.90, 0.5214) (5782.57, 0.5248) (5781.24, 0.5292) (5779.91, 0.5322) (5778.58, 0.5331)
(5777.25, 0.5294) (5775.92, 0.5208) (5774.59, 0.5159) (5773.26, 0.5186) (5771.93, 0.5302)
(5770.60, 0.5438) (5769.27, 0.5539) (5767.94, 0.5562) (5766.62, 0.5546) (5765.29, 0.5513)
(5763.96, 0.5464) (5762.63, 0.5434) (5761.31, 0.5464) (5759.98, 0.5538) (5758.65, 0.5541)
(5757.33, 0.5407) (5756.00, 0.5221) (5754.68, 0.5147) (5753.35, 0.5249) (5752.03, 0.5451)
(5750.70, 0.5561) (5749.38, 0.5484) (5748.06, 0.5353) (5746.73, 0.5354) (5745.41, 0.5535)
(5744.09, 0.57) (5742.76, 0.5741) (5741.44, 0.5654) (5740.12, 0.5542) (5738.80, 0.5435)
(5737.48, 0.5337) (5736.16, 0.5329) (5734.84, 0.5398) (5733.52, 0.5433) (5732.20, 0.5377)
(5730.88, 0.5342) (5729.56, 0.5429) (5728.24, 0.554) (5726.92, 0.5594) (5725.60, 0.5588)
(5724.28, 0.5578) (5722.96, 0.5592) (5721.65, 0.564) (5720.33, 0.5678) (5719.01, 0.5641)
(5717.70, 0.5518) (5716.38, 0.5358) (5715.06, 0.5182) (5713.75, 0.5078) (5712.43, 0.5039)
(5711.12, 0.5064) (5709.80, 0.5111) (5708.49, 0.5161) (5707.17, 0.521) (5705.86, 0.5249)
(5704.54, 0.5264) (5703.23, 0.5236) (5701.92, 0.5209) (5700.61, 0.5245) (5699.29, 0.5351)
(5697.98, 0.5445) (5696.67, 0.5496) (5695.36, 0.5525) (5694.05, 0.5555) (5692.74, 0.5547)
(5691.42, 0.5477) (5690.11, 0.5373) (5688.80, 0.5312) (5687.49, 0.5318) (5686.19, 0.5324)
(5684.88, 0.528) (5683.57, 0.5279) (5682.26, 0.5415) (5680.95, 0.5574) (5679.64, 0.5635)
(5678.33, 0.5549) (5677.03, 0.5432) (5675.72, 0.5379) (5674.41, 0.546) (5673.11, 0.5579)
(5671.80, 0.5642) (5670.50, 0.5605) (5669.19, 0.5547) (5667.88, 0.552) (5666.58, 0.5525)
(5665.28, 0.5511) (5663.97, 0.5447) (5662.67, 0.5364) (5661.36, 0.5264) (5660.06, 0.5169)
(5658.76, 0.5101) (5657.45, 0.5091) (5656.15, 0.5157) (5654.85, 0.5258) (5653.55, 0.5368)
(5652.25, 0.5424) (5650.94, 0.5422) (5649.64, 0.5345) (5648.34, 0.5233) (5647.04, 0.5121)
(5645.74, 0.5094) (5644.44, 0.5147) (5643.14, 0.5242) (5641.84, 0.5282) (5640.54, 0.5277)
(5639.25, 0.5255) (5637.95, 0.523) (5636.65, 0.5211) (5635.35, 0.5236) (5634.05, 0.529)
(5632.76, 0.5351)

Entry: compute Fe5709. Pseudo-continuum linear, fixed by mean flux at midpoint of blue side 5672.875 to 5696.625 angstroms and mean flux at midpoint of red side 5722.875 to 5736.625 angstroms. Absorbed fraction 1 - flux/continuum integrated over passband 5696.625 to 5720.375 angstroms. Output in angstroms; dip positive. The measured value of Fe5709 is 0.8 angstroms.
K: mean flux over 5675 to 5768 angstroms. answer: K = 0.542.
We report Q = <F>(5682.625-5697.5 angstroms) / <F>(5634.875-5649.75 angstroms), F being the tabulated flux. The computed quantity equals 1.0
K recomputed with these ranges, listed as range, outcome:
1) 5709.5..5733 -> 0.541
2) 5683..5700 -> 0.541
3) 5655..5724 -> 0.538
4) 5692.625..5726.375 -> 0.537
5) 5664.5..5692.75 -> 0.546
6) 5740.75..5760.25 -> 0.546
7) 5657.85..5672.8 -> 0.542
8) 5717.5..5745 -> 0.553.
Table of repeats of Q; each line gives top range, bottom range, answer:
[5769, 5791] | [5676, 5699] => 0.97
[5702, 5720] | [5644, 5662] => 1.00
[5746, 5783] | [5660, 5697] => 0.99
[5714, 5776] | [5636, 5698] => 1.02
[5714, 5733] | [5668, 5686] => 1.00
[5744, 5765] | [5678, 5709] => 1.01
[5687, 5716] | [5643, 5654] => 1.01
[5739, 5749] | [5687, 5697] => 1.02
